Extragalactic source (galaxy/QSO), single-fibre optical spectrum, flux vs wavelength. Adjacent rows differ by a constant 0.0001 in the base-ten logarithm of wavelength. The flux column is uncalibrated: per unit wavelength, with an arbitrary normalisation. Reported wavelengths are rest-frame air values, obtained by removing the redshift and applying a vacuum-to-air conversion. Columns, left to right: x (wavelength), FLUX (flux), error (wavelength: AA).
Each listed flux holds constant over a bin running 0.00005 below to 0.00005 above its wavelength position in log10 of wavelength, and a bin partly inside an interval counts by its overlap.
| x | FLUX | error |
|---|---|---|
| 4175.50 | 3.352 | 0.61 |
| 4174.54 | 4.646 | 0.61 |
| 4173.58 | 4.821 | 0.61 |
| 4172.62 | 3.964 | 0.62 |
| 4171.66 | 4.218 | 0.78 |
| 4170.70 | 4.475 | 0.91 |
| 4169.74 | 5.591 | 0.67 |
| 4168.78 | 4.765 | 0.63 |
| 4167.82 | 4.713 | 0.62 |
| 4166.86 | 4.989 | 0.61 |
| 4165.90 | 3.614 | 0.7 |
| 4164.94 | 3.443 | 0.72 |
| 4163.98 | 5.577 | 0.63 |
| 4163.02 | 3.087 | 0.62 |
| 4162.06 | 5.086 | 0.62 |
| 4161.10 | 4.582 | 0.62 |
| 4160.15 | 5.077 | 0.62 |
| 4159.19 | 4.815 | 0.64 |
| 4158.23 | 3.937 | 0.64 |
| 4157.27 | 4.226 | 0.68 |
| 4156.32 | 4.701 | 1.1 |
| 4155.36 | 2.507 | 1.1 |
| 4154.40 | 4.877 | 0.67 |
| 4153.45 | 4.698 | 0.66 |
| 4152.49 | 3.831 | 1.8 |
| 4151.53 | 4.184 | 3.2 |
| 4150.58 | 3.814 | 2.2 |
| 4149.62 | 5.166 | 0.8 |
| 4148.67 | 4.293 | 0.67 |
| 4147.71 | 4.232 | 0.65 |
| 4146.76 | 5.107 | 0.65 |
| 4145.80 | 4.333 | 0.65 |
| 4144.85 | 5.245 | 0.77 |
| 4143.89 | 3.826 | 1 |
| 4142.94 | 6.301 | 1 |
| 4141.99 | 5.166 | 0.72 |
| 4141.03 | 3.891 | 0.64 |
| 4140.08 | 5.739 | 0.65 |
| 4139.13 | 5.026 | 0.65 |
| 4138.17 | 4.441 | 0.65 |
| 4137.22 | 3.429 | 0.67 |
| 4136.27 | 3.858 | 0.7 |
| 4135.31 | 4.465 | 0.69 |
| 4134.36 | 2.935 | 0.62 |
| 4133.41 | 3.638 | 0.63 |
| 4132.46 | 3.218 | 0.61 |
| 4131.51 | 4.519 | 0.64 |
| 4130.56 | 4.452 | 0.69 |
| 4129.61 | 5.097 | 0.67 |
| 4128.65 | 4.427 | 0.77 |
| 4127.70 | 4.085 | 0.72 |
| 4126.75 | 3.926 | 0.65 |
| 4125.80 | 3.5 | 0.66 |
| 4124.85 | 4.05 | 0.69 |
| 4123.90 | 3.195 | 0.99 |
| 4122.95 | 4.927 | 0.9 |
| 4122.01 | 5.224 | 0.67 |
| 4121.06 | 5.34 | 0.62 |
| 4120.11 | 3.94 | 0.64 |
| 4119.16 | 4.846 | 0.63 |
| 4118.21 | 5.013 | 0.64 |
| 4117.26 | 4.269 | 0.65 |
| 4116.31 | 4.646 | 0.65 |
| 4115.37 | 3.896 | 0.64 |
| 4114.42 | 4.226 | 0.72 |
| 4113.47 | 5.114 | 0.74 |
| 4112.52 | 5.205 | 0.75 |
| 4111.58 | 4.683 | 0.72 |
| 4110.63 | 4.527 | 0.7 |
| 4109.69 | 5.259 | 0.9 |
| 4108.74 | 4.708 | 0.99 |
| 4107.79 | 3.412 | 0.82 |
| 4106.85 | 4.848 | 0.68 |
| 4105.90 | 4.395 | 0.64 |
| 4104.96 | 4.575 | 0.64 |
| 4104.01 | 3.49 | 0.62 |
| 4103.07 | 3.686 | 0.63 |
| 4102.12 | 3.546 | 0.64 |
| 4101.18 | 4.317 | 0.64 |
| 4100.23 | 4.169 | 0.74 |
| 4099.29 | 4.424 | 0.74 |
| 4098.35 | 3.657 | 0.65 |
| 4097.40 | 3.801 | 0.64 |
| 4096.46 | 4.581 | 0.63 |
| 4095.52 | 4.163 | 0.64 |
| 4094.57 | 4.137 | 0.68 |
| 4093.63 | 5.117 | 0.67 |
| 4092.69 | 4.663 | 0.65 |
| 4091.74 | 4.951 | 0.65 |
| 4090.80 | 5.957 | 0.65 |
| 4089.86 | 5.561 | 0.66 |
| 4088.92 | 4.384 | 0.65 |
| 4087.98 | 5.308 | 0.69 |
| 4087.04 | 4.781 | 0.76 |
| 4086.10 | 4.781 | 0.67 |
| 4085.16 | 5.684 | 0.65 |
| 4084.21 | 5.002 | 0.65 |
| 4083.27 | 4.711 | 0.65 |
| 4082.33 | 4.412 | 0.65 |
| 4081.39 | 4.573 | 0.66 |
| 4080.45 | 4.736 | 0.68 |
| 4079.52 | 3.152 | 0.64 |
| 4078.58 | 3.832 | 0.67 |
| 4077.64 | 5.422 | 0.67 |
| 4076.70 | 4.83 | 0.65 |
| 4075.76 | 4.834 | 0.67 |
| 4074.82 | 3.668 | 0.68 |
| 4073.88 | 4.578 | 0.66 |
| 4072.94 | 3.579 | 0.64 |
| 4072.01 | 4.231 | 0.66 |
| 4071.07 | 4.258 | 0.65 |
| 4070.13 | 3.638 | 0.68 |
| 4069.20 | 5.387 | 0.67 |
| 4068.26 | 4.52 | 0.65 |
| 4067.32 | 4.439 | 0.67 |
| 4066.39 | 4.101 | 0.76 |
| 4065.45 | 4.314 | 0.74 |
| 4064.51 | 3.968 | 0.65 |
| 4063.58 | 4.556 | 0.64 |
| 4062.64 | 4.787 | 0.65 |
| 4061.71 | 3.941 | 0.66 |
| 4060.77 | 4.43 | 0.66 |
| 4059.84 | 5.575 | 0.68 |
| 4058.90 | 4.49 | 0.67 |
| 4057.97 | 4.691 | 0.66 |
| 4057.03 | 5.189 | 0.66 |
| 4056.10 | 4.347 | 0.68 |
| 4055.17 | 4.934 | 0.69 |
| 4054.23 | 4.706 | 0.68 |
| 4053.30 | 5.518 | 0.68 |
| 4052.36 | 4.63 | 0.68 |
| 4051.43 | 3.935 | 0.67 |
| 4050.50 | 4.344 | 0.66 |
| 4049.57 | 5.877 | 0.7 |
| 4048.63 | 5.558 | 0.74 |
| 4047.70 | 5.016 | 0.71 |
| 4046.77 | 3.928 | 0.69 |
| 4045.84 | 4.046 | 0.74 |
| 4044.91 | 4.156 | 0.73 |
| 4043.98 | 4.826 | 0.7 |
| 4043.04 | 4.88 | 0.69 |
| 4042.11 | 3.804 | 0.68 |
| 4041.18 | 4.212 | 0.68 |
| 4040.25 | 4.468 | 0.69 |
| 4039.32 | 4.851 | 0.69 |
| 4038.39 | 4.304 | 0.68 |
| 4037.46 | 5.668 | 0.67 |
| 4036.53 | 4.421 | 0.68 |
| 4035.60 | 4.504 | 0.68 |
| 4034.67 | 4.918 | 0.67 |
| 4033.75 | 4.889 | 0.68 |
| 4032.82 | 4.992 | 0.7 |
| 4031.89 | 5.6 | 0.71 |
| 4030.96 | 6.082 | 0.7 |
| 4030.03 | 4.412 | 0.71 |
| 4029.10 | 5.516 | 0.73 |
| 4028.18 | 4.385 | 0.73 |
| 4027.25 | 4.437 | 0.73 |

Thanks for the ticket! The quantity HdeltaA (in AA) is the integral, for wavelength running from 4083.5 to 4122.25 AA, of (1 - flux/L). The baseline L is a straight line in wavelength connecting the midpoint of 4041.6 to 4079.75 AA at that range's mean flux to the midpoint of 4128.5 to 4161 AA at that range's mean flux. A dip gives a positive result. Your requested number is -1.1 AA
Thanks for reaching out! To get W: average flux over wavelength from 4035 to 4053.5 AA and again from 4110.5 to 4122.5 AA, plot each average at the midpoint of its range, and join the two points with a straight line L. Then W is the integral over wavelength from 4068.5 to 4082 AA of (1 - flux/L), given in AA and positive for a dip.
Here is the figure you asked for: 0.9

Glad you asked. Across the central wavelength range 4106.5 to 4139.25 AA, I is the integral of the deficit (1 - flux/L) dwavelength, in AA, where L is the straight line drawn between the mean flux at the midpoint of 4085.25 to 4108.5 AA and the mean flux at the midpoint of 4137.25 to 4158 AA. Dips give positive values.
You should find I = 1.1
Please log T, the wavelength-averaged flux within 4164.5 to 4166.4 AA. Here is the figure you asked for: 3.54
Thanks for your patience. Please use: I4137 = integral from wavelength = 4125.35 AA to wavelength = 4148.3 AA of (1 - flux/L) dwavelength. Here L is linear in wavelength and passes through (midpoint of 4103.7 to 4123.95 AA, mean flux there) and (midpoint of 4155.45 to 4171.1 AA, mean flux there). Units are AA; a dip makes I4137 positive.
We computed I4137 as 0.8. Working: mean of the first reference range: 4.57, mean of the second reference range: 4.49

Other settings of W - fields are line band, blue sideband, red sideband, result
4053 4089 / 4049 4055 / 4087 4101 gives 1.4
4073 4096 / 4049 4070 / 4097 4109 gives -2.1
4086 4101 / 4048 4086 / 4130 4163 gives -0.4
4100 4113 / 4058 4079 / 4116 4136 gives -0.1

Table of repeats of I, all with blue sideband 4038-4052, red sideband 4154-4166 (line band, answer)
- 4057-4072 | 0.1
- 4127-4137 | 0.7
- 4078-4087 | -0.2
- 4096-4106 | 0.9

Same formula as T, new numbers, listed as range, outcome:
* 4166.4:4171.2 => 4.9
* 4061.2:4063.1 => 4.36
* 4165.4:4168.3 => 4.43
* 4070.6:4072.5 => 4.24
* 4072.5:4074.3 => 4.07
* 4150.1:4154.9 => 4.27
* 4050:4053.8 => 4.63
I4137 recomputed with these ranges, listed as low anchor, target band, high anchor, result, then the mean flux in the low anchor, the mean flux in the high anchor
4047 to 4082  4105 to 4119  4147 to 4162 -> -0.4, 4.55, 4.36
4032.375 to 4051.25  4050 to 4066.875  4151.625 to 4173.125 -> 0.2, 4.67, 4.39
